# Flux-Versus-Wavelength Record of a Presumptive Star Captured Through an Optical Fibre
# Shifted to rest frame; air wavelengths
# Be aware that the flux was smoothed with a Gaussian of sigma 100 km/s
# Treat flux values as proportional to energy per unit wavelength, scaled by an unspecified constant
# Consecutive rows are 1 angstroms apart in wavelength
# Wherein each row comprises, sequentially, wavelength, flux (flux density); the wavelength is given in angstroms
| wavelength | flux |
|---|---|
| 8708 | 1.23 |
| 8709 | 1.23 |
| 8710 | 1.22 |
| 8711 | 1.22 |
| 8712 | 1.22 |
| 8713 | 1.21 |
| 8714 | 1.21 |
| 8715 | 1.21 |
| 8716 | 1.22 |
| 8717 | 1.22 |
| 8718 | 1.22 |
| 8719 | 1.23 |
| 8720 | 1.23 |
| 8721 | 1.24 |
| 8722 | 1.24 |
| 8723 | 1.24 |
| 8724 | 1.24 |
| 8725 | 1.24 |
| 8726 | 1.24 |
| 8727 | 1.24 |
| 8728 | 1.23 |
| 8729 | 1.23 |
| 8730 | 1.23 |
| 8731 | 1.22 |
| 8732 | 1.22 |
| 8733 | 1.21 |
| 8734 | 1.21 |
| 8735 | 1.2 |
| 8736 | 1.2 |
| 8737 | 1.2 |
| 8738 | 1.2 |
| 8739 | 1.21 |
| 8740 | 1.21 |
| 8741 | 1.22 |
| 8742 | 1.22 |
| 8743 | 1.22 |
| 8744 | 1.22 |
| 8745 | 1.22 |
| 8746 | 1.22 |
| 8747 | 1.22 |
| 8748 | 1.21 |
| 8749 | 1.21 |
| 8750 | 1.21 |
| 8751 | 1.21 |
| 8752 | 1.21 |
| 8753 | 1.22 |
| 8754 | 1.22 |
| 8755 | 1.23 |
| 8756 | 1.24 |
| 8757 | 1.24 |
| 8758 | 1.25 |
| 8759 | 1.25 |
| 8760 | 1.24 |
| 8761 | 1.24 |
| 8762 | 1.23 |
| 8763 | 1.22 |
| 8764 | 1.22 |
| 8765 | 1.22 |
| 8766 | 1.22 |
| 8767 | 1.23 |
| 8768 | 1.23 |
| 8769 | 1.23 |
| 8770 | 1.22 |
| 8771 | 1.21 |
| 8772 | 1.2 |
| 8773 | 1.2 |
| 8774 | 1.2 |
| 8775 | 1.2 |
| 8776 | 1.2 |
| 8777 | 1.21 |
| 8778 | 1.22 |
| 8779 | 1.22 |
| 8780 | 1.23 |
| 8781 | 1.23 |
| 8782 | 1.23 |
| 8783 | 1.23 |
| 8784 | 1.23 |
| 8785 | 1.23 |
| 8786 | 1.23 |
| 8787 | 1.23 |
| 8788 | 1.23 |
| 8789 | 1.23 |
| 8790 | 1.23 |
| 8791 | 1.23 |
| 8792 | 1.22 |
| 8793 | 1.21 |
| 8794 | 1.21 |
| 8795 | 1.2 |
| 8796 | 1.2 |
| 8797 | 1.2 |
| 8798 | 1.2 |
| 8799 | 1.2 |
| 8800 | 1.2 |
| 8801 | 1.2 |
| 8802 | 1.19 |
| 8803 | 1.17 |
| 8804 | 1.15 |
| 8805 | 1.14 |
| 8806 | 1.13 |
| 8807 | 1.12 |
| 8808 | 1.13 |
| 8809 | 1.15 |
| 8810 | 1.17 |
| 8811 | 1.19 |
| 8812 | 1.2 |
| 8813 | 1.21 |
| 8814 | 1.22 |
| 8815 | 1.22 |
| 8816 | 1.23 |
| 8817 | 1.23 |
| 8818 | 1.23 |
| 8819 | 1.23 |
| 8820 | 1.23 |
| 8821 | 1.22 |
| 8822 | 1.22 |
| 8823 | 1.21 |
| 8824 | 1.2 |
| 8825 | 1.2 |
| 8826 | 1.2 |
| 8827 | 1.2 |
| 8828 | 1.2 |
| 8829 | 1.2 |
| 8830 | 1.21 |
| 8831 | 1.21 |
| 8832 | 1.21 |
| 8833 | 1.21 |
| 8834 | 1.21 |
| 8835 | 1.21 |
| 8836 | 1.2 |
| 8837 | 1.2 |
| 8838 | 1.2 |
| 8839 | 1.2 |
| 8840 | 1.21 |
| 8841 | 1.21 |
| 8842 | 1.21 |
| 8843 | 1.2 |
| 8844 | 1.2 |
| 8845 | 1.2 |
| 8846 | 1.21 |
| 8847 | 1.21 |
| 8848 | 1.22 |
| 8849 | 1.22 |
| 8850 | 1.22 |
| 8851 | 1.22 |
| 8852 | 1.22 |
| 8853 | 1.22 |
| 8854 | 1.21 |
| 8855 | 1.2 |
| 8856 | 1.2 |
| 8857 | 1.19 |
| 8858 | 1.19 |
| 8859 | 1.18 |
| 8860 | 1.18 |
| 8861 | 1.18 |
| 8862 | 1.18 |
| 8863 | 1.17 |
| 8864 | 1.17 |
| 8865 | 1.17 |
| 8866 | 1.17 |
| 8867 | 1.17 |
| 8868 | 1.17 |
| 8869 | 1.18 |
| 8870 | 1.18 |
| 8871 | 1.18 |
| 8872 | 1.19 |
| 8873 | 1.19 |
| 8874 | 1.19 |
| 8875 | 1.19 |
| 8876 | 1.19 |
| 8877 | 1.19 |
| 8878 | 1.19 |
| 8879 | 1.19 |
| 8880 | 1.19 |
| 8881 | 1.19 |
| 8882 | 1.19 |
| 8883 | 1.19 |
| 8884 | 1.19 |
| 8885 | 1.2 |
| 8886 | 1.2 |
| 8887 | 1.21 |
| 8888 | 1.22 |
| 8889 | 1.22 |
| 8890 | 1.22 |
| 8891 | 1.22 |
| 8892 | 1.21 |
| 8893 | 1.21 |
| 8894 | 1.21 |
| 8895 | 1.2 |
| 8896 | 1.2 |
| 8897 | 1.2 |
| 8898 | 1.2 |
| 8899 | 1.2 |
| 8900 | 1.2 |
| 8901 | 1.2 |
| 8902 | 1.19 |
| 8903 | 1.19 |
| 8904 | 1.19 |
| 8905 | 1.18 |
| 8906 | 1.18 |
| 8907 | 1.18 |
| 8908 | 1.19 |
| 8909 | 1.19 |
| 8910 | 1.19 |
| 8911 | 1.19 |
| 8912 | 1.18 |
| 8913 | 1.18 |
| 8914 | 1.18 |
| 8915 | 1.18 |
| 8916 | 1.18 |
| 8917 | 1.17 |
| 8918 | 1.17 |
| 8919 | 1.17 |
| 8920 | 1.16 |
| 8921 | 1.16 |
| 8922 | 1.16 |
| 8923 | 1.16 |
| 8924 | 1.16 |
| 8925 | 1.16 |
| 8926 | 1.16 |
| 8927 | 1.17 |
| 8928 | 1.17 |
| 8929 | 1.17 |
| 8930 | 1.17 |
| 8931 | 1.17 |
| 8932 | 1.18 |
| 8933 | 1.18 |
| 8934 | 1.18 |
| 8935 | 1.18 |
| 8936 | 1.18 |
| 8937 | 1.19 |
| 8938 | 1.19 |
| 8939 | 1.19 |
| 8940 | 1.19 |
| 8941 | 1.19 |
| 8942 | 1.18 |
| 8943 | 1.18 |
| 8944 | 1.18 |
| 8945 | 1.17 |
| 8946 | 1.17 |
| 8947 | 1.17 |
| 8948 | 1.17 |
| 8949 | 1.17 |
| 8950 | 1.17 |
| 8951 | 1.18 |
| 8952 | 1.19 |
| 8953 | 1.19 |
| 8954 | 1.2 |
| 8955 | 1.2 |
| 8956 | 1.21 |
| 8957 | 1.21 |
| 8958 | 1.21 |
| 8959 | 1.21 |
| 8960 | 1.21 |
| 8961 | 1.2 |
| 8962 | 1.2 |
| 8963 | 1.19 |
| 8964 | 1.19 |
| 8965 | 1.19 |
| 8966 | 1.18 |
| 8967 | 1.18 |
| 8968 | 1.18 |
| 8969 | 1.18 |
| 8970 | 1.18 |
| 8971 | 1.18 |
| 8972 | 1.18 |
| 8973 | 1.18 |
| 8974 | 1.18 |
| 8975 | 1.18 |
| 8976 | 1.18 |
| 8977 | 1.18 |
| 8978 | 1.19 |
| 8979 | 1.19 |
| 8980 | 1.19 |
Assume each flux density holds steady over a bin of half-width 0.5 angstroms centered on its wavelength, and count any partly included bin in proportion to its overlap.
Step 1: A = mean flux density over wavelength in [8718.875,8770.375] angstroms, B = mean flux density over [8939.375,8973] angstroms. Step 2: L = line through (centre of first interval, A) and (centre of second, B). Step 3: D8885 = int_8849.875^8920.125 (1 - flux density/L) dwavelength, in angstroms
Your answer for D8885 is 0.49 angstroms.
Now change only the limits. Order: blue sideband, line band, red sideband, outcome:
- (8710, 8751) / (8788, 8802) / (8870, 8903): 0.01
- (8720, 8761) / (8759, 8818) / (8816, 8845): 0.41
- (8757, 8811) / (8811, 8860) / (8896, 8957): -0.44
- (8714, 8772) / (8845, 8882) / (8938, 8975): 0.33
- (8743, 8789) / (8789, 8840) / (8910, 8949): 0.38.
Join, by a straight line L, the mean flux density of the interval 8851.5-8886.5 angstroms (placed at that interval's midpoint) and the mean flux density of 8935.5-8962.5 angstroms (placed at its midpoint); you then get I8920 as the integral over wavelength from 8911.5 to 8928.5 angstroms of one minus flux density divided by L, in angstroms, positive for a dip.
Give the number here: 0.3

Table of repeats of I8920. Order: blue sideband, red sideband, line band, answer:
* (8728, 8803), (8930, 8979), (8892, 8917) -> 0.1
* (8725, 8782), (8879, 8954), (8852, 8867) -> 0.1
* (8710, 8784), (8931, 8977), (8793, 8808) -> 0.4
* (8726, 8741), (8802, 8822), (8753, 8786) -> -0.6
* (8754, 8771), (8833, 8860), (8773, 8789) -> 0.1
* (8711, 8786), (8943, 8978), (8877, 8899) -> -0.1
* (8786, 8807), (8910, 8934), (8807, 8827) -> -0.2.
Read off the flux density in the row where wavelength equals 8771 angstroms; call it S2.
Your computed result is 1.21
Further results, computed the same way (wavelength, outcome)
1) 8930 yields 1.17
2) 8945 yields 1.17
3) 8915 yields 1.18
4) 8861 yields 1.18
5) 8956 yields 1.21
